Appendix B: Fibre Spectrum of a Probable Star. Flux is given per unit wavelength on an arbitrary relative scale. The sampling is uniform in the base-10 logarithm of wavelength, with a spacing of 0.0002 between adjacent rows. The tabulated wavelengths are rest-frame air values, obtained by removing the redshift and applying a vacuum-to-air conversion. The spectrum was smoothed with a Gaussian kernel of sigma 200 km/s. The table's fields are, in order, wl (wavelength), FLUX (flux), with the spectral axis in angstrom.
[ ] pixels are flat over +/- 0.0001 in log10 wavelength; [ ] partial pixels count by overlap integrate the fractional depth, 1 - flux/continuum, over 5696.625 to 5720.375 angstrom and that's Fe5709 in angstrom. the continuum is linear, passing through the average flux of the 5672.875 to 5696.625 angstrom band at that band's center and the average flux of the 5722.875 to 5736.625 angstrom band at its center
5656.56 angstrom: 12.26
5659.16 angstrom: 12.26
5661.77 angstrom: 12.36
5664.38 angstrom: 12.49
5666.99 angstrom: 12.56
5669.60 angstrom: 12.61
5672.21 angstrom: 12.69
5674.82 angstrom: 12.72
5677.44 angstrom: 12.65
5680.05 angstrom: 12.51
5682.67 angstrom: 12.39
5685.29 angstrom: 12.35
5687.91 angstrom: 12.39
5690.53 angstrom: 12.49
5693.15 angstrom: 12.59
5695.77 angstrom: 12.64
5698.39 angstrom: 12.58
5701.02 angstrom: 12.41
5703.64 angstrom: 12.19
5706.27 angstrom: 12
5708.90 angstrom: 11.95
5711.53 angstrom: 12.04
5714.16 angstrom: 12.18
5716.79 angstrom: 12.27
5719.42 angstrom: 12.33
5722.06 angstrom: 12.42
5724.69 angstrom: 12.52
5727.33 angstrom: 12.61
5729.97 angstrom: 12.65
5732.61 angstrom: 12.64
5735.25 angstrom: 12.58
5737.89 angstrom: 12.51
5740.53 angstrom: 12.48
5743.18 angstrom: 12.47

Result 0.6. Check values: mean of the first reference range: 12.5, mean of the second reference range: 12.6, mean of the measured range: 12.2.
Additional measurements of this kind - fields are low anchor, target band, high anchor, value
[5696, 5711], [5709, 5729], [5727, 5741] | 0.16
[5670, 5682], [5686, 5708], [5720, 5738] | 0.34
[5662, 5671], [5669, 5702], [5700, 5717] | -0.50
